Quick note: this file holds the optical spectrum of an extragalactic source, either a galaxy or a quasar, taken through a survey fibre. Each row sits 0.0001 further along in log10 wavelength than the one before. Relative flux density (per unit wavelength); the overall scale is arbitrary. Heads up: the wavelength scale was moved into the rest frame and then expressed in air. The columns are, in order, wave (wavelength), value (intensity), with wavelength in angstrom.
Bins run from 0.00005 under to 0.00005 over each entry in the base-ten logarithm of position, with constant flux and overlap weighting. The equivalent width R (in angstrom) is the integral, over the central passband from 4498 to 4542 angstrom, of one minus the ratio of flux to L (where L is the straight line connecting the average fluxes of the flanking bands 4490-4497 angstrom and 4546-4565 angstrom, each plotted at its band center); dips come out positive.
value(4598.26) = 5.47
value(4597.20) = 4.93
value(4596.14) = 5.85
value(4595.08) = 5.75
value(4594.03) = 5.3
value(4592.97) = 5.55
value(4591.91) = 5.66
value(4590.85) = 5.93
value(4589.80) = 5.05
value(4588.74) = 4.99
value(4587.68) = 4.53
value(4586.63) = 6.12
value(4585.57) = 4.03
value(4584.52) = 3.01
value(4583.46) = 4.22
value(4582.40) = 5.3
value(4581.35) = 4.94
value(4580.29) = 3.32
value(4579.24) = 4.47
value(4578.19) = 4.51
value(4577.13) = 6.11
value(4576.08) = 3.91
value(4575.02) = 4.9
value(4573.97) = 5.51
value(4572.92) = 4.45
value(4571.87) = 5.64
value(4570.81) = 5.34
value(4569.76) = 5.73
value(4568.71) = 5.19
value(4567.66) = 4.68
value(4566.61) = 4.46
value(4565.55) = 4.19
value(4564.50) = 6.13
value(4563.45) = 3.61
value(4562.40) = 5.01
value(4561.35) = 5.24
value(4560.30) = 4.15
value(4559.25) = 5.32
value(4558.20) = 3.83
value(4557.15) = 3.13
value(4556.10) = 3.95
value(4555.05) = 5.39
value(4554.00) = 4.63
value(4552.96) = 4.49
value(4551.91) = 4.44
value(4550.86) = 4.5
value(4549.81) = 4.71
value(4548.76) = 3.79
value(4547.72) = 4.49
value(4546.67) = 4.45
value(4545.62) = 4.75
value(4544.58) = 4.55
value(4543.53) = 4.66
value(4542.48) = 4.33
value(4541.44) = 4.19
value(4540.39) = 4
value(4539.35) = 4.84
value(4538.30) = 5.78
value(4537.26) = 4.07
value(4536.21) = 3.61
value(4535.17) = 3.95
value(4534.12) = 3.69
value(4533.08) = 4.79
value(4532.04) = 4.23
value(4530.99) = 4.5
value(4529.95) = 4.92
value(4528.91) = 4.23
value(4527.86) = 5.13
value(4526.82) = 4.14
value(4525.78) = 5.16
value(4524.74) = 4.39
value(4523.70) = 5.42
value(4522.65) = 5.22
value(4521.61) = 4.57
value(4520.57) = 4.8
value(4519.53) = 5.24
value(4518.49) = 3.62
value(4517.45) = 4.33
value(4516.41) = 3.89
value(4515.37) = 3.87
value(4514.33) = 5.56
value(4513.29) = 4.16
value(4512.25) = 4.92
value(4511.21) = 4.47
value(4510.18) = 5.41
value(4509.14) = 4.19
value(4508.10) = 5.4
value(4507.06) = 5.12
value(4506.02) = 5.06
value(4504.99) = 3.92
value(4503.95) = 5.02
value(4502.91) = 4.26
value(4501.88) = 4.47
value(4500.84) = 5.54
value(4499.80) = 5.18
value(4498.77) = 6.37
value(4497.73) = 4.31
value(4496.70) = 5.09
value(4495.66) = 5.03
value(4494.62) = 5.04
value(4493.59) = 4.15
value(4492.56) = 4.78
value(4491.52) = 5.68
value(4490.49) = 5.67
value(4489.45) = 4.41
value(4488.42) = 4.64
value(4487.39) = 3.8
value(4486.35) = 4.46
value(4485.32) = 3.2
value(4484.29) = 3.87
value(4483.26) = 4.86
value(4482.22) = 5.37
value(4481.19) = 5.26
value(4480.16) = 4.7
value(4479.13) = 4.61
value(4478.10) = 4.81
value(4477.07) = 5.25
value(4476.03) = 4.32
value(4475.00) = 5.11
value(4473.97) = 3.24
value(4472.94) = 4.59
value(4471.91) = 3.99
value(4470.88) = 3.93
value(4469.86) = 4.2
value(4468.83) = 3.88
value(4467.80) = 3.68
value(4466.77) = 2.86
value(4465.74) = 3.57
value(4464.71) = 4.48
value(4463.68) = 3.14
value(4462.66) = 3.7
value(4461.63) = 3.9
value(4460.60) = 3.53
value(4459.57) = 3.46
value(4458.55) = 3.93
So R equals 1.6 angstrom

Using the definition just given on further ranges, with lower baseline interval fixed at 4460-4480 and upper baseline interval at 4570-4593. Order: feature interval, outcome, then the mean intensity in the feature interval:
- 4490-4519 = -3.4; 4.8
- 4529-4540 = 0.3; 4.43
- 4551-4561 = 0.6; 4.39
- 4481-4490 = -0.5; 4.4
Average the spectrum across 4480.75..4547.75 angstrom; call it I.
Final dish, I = 4.65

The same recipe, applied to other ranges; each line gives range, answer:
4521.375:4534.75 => 4.64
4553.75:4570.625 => 4.68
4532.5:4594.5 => 4.67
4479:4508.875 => 4.8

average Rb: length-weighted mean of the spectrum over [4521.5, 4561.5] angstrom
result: 4.5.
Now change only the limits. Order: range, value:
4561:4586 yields 4.74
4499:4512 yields 4.87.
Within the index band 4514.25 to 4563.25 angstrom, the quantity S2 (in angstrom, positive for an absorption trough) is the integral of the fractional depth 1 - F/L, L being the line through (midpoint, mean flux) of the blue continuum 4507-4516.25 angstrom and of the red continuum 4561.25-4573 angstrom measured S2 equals 3.6 angstrom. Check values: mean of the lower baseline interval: 4.74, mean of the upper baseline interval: 4.98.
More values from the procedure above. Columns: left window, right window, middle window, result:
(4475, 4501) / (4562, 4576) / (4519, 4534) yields 0.43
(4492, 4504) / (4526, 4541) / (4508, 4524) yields 0.05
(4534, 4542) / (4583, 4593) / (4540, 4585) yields -0.18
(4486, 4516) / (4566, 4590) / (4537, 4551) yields 0.85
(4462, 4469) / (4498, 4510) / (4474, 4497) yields -2.14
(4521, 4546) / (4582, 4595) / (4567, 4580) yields -0.34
